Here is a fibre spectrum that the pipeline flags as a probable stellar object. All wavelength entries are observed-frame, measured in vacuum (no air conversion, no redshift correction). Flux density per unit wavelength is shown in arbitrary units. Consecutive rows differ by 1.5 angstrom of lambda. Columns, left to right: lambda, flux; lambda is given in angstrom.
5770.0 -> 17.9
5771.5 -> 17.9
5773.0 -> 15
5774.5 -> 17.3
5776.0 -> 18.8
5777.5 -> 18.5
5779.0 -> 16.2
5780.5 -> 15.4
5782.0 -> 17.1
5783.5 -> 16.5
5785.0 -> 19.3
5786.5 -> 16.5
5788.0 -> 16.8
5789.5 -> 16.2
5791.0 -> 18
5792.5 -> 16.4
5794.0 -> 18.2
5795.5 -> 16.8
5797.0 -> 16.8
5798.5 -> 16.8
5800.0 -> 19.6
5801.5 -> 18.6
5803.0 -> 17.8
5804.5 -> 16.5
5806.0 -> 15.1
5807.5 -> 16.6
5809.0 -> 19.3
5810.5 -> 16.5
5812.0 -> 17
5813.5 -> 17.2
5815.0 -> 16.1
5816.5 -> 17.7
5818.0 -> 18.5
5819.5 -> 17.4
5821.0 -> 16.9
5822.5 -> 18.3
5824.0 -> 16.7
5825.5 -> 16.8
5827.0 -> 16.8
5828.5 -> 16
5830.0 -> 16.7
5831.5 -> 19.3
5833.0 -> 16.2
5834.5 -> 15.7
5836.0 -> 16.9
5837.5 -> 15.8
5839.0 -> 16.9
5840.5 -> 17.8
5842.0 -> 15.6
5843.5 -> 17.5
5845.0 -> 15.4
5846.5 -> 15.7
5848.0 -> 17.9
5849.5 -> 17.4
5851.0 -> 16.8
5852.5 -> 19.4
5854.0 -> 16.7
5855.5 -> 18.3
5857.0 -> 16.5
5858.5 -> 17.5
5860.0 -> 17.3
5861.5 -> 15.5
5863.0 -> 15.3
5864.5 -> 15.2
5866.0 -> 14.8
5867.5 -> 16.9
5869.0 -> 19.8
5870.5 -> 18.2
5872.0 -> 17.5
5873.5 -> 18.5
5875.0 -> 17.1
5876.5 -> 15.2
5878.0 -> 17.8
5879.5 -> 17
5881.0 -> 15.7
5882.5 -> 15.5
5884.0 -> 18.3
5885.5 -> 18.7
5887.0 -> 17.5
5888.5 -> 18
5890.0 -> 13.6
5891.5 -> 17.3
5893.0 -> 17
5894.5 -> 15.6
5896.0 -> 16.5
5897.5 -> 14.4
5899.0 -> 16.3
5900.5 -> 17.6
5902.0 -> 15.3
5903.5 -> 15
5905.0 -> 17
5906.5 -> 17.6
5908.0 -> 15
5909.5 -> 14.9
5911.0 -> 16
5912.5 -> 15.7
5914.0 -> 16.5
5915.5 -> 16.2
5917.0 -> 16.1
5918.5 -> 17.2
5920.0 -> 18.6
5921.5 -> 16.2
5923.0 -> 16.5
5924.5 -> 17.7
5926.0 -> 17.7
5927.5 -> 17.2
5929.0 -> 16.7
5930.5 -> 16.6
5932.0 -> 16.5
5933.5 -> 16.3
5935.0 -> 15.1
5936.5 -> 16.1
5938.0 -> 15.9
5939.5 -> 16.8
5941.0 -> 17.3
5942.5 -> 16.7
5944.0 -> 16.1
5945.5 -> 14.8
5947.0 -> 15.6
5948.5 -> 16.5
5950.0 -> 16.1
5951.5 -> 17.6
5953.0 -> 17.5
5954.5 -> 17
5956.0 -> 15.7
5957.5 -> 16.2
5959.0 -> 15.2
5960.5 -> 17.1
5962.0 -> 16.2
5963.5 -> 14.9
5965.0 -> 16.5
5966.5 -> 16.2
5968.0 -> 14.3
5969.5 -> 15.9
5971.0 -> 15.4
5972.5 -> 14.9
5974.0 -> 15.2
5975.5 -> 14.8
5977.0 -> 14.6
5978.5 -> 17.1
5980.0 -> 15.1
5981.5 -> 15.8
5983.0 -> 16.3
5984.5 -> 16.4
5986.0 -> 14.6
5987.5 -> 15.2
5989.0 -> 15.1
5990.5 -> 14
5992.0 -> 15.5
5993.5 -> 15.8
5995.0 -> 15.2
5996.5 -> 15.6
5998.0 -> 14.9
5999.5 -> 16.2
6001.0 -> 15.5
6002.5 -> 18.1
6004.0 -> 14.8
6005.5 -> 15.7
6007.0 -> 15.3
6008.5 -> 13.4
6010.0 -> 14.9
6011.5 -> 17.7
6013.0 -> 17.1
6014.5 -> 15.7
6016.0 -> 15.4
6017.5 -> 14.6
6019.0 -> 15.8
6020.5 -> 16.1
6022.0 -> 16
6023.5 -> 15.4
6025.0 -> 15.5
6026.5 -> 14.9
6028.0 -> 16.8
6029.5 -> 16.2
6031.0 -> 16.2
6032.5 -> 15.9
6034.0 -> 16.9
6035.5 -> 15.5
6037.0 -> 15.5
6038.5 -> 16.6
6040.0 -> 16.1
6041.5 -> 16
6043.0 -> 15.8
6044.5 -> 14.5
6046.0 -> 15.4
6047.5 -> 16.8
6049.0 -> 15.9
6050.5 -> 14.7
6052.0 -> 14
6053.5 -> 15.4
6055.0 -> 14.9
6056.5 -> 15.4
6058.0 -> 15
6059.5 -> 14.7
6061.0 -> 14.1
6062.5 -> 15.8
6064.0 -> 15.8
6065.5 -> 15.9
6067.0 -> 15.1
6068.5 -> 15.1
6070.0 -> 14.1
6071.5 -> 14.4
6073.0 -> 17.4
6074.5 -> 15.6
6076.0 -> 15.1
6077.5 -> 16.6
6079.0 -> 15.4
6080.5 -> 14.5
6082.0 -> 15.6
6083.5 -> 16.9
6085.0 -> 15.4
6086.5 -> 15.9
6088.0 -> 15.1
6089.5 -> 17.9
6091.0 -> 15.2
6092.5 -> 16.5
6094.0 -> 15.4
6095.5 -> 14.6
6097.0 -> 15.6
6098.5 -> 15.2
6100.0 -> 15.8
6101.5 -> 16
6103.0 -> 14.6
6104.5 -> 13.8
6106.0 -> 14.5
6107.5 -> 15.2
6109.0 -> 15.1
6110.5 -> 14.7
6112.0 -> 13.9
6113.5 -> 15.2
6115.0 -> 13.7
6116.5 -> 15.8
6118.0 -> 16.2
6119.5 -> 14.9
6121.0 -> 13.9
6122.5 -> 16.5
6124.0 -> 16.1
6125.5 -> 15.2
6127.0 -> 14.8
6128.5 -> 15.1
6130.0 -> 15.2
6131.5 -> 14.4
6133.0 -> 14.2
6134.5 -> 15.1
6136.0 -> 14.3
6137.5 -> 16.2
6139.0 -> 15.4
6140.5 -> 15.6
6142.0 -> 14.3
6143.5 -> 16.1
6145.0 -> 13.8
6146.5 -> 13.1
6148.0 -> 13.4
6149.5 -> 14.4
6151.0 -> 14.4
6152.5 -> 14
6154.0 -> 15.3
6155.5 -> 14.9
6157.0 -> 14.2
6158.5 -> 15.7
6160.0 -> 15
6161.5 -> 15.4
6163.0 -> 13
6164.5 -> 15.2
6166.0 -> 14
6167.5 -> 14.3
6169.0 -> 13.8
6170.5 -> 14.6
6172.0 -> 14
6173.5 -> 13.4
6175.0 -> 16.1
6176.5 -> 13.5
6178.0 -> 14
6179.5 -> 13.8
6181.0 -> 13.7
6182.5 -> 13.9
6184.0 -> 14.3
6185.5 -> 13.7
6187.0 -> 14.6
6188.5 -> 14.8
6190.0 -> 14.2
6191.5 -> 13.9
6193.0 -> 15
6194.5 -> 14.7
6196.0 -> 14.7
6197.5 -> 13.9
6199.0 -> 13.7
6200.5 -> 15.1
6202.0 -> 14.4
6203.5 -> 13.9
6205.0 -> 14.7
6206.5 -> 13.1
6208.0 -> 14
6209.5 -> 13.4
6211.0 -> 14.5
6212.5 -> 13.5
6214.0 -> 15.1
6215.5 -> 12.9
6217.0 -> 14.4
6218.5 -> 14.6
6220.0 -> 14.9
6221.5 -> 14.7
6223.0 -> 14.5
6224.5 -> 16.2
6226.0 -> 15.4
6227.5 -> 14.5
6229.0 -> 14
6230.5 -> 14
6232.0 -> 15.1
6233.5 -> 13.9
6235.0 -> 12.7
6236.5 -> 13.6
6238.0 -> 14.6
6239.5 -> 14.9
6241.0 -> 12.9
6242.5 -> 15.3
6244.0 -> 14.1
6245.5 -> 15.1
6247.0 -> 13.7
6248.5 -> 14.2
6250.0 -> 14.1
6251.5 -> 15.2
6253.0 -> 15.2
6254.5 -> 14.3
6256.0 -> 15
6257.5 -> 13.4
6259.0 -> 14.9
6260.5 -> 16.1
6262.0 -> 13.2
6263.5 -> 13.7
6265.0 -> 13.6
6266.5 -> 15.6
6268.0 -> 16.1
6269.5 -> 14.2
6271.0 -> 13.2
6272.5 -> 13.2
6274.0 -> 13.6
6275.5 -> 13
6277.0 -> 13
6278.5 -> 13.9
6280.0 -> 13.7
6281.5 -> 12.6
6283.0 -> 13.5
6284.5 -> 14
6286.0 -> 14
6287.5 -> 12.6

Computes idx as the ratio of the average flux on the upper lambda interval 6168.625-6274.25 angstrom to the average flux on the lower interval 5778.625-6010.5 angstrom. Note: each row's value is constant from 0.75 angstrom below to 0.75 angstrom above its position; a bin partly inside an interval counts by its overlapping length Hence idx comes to 0.87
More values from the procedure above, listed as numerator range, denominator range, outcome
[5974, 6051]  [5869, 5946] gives 0.94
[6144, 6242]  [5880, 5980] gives 0.88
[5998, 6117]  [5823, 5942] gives 0.93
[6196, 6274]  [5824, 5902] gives 0.85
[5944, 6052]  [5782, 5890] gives 0.92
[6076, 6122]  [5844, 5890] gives 0.90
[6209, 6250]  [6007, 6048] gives 0.91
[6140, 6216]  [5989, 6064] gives 0.92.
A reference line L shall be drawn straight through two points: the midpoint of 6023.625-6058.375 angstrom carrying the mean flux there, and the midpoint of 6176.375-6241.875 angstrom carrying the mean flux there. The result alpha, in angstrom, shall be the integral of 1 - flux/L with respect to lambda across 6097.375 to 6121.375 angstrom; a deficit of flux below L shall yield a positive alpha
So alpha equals 0.2 angstrom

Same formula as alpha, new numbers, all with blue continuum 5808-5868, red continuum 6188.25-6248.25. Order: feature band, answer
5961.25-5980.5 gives 0.63 angstrom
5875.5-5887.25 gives -0.24 angstrom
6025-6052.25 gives -0.44 angstrom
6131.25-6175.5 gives 0.52 angstrom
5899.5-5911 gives 0.27 angstrom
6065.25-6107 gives -0.70 angstrom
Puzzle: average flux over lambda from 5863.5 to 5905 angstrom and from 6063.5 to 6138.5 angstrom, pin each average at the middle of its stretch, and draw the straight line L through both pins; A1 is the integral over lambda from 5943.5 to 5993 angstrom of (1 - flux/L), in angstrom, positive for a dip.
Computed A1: 1.2 angstrom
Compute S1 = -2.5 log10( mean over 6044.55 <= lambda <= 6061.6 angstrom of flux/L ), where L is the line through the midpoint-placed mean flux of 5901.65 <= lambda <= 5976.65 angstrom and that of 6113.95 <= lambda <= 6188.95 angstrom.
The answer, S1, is 0.018 mag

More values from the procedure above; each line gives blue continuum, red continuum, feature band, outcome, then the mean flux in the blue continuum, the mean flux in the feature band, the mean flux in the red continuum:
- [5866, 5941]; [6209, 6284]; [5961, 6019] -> 0.035 mag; 16.6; 15.5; 14.2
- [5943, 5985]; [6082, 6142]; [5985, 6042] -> 0.000 mag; 15.9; 15.7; 15.3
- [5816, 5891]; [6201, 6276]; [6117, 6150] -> 0.007 mag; 17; 14.9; 14.3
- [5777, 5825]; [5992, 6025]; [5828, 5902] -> -0.004 mag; 17.2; 16.8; 15.7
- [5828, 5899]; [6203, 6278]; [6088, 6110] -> -0.011 mag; 16.8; 15.4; 14.3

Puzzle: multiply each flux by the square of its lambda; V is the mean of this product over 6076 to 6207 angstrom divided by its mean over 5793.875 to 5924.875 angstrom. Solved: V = 1.0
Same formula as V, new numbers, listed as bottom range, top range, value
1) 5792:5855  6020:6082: 0.98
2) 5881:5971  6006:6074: 0.99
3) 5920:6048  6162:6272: 0.97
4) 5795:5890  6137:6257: 0.95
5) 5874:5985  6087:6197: 0.97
